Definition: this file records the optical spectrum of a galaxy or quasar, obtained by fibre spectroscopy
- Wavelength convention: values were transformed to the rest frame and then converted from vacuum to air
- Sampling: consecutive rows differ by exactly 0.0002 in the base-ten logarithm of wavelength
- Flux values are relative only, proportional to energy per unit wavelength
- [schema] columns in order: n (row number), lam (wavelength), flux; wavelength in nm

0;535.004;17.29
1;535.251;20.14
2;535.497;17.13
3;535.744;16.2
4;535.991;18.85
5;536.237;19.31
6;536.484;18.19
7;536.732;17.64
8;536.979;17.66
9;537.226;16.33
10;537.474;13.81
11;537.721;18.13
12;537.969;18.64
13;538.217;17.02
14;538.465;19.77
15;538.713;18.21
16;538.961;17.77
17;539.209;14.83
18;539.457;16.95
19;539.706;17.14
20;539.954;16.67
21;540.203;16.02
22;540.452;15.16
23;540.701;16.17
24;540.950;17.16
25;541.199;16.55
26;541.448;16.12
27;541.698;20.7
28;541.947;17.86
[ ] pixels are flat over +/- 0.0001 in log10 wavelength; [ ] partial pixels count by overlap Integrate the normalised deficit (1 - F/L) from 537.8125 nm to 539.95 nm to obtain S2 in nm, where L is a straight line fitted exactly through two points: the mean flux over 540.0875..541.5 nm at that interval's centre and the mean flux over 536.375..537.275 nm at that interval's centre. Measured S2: -0.08 nm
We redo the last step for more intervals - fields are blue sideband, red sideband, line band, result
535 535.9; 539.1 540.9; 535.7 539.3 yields -0.10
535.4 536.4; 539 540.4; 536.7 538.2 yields 0.02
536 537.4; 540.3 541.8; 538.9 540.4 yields 0.06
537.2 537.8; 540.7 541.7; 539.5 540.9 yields 0.04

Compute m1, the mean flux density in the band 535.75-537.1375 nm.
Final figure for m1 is 18.1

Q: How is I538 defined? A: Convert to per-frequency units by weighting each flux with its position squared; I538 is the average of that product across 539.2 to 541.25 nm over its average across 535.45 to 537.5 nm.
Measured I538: 1.0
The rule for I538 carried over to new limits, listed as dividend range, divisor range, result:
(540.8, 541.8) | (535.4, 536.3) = 1.00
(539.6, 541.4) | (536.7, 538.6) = 0.95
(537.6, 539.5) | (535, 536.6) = 0.98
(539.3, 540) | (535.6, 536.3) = 0.95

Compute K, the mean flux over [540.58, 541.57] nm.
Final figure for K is 16.5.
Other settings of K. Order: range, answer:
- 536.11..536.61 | 18.7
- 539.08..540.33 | 16.3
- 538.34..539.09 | 18.6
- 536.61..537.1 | 17.7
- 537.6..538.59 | 18.4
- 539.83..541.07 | 16.2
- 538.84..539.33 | 16.3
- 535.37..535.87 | 16.7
